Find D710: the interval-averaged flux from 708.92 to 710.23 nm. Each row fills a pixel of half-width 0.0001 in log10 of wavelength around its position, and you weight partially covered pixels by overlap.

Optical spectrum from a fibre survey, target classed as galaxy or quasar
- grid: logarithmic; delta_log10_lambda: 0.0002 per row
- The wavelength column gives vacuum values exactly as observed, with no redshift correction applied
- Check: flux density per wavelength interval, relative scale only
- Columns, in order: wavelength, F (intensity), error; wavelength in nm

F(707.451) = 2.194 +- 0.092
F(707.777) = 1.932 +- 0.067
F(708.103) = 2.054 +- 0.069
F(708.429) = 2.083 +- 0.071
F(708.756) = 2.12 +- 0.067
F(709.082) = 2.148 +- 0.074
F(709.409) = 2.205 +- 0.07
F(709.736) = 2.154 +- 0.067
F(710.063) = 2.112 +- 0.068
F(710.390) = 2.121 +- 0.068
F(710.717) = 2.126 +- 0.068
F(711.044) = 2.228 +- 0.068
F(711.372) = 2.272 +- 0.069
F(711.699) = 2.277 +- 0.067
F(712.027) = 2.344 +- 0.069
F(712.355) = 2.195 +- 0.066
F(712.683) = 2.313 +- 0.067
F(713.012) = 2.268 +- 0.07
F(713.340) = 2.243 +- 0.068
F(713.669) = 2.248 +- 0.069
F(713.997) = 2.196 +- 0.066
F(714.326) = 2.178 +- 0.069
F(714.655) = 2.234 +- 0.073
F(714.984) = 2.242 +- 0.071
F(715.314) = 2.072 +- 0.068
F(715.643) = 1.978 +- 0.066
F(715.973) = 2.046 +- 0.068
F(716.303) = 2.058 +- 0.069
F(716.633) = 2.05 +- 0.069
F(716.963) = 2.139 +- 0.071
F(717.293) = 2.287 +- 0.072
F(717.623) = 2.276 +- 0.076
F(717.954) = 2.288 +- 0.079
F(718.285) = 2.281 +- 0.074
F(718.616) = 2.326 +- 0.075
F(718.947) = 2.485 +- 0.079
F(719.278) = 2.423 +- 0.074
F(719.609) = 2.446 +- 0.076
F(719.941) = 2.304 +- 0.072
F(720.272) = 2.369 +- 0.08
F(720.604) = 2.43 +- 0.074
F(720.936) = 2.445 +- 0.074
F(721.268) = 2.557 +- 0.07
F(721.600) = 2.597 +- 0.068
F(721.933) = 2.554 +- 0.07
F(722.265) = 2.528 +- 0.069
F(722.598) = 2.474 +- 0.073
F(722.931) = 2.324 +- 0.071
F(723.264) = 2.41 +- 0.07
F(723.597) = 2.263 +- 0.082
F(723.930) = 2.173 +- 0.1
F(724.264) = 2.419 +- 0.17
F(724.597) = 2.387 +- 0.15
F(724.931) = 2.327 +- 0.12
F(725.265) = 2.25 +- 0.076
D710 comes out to 2.15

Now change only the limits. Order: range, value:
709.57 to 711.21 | 2.15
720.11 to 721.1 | 2.41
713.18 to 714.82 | 2.22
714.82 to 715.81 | 2.1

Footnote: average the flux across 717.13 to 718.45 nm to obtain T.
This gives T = 2.28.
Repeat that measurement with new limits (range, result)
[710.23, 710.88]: 2.12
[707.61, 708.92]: 2.05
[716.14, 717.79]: 2.16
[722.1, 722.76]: 2.5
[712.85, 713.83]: 2.25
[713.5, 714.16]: 2.22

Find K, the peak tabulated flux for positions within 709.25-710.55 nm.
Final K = 2.205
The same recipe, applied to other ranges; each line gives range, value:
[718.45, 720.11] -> 2.485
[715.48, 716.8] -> 2.058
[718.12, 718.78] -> 2.326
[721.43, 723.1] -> 2.597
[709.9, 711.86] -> 2.277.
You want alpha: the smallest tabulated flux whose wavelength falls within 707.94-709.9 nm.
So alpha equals 2.054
